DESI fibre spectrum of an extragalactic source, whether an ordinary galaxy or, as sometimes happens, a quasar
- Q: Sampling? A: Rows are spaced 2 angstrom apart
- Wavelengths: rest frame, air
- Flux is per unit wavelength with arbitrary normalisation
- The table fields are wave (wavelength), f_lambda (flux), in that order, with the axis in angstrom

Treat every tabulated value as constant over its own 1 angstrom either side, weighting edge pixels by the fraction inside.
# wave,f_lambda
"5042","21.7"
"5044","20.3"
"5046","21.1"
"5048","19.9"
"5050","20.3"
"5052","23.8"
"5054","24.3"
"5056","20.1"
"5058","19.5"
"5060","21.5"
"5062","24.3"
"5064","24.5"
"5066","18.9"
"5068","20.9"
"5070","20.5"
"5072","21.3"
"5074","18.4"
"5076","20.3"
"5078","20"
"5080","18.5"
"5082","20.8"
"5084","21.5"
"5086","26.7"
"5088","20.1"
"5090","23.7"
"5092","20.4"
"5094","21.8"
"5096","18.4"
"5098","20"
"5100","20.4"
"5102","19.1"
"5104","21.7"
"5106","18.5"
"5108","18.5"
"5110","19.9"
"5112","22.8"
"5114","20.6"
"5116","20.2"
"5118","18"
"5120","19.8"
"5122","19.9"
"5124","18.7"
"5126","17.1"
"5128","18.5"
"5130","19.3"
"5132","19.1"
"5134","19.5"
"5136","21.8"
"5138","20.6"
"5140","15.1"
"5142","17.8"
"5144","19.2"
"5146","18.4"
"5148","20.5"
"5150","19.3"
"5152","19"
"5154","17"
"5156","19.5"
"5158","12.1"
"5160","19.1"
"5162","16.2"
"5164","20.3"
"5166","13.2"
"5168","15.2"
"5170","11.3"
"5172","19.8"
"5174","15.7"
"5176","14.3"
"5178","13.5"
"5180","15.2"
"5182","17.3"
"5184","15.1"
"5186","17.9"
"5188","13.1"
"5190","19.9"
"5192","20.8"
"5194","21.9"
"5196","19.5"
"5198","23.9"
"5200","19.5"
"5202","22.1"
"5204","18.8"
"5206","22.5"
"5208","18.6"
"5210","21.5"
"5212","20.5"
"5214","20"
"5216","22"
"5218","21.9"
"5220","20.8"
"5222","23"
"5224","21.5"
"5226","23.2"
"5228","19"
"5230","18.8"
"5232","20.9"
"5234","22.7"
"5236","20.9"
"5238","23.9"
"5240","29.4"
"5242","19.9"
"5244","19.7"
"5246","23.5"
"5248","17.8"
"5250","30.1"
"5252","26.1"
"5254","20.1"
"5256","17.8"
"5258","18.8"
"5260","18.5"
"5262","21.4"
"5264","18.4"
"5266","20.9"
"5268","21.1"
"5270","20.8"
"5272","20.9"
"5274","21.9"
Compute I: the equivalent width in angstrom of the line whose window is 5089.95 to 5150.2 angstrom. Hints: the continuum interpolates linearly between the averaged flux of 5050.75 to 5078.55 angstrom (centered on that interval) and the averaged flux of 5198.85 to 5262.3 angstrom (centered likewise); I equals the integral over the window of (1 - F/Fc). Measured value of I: 5.02 angstrom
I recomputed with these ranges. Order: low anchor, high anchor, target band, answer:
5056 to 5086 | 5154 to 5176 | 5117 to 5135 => -0.7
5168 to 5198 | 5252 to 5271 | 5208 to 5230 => -3.2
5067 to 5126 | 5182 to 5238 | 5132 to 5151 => 1.1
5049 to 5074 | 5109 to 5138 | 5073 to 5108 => 0.2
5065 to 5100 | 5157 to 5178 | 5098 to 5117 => -1.0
